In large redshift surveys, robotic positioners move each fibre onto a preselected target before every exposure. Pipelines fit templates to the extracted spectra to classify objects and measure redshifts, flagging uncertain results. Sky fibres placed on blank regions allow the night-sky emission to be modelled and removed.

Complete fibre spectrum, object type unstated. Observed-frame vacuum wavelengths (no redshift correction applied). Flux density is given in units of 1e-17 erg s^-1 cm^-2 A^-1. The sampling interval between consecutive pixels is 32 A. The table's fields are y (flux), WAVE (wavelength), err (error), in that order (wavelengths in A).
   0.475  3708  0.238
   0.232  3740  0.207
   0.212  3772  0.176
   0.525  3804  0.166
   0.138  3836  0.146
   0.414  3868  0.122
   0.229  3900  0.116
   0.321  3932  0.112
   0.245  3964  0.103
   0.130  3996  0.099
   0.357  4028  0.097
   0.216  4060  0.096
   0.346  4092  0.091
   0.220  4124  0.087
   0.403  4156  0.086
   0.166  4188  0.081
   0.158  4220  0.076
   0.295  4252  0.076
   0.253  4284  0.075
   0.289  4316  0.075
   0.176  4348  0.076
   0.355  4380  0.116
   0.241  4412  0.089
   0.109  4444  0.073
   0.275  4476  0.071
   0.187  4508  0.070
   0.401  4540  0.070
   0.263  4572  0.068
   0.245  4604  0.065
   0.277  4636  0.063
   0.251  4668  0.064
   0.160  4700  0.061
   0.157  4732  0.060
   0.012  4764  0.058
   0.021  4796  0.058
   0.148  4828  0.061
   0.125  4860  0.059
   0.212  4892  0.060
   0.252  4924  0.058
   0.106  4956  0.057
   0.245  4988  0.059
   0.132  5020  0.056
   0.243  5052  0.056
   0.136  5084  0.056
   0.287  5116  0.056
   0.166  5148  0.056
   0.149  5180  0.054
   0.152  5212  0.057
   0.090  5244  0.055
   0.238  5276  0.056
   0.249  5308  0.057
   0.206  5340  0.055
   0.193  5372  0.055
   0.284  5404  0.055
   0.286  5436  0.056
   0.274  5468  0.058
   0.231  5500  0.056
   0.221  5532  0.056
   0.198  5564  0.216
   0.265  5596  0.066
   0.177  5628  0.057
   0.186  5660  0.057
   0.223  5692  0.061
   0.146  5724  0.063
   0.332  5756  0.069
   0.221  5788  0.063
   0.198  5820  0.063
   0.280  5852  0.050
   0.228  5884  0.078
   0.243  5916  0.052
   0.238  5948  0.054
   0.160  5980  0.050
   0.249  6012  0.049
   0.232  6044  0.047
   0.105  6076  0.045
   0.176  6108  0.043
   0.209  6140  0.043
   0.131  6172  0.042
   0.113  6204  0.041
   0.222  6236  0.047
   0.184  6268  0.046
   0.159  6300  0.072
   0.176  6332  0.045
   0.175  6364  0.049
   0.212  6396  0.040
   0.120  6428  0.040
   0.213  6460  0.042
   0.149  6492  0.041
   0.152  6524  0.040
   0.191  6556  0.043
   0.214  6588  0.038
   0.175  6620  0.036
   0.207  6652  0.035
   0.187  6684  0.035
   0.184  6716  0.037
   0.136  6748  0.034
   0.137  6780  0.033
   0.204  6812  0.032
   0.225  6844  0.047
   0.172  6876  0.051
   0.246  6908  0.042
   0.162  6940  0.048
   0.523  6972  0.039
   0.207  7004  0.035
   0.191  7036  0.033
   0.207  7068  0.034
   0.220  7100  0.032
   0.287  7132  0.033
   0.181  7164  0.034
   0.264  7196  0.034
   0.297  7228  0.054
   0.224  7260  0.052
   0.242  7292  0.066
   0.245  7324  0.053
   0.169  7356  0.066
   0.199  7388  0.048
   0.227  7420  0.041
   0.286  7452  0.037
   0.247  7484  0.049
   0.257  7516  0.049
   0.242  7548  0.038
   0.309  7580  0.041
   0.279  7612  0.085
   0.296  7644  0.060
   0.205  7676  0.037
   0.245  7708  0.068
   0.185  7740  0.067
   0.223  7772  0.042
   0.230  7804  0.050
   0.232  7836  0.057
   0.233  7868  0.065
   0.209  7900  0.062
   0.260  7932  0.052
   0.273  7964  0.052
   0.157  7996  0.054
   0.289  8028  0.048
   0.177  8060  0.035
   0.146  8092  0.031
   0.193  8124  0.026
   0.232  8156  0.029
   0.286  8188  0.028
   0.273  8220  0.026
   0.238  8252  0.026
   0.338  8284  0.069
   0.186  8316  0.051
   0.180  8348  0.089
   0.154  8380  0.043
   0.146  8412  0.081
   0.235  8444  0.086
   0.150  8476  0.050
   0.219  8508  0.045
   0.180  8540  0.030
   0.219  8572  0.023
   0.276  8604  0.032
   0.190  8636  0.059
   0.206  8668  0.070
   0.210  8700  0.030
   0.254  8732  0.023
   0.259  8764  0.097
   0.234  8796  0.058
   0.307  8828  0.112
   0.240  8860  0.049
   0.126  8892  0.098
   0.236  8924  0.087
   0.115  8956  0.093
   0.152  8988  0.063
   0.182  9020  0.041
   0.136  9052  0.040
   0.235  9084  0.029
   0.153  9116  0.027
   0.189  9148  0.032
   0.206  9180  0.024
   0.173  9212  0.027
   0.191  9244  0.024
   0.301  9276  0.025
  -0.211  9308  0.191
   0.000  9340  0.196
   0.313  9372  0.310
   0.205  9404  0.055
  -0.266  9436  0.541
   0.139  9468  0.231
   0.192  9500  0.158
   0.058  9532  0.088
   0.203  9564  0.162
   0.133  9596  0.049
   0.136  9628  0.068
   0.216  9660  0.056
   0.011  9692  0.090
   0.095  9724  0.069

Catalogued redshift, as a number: 0.87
